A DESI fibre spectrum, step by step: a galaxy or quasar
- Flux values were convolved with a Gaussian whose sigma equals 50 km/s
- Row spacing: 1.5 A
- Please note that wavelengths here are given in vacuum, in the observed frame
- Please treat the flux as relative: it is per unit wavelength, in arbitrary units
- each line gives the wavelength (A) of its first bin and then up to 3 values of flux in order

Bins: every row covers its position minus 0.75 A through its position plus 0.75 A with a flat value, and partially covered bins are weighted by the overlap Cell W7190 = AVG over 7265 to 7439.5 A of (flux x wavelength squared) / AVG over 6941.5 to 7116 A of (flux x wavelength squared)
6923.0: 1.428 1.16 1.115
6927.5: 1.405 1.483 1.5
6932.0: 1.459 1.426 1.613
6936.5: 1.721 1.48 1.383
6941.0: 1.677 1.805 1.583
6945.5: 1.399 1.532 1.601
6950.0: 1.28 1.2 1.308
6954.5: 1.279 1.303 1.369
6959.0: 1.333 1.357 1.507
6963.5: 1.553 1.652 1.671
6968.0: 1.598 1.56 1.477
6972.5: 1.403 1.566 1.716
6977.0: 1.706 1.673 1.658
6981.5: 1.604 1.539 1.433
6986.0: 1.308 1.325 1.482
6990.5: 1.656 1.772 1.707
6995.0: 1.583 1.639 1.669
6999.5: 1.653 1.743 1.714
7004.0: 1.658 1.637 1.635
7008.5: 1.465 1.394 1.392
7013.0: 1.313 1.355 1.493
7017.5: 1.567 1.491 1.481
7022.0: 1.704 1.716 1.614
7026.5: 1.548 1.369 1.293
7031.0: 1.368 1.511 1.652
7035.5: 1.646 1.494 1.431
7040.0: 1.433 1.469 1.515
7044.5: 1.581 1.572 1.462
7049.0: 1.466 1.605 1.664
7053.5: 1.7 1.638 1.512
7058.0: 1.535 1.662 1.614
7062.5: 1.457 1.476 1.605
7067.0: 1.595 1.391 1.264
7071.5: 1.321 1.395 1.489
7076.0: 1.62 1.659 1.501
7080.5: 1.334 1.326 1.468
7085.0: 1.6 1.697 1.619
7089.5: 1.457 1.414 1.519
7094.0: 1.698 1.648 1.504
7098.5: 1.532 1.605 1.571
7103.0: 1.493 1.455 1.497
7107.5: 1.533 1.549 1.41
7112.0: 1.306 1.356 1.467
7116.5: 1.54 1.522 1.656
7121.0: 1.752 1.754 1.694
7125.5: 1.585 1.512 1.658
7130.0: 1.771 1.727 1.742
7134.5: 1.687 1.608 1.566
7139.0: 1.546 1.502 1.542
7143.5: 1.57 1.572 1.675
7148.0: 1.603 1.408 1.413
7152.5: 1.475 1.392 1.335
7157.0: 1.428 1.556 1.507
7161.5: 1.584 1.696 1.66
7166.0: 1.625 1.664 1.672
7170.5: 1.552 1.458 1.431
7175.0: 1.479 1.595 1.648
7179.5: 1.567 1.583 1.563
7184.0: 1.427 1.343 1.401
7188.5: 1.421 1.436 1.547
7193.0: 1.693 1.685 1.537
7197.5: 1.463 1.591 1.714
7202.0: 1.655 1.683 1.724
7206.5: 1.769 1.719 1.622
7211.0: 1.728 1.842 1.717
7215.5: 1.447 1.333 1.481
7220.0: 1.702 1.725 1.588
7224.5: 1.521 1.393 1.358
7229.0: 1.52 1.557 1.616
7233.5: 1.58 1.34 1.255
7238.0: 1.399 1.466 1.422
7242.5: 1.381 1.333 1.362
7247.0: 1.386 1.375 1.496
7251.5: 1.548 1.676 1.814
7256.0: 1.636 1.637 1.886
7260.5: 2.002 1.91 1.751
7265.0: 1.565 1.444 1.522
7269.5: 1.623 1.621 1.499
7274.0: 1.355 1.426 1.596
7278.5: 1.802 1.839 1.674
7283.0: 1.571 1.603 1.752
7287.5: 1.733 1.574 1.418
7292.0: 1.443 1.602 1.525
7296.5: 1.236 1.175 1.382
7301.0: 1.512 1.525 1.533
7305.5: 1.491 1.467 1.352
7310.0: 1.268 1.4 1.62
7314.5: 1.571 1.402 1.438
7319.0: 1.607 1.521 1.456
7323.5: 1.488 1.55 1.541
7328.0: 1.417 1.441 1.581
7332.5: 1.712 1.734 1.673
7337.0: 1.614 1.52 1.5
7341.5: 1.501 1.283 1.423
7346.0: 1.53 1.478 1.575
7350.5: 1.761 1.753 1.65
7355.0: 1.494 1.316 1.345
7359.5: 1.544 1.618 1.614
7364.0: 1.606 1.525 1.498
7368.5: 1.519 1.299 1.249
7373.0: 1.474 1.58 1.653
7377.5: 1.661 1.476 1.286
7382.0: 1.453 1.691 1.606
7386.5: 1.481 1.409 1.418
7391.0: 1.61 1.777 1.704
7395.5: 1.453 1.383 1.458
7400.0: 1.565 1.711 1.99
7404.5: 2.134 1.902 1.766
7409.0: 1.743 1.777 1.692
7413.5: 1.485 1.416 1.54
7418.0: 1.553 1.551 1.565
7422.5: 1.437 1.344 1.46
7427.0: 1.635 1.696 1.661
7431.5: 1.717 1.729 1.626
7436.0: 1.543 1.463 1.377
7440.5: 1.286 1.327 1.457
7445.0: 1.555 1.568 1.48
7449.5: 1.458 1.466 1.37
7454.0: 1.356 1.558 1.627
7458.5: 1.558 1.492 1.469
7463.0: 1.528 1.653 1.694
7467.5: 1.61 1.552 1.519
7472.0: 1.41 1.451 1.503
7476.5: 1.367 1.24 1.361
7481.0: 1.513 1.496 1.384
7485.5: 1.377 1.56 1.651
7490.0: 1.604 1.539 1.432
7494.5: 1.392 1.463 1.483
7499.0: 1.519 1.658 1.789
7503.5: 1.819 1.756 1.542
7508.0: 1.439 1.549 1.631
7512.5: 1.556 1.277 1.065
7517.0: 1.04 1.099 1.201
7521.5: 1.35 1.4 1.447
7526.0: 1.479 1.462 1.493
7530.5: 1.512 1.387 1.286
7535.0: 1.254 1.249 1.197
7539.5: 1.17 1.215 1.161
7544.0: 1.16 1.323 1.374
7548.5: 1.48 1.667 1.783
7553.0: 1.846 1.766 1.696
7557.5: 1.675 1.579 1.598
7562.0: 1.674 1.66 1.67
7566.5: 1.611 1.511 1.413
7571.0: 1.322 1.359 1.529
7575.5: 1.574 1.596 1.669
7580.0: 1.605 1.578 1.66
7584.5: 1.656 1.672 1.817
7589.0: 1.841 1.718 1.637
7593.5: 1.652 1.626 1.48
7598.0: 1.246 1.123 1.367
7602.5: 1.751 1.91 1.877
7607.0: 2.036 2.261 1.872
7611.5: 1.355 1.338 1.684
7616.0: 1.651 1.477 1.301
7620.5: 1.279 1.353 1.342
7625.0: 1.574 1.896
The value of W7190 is 1.1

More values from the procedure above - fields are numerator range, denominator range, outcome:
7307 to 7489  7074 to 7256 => 1.06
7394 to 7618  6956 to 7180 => 1.12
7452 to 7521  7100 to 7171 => 1.04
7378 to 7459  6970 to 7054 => 1.13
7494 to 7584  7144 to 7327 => 1.04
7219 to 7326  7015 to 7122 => 1.07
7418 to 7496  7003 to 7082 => 1.11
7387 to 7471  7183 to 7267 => 1.06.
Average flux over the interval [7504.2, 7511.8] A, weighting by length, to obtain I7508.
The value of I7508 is 1.58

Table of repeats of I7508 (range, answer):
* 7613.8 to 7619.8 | 1.52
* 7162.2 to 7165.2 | 1.68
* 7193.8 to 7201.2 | 1.6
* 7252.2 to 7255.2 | 1.74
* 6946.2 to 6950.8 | 1.47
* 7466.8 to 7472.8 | 1.52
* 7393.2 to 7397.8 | 1.52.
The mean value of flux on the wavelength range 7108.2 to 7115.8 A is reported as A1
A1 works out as 1.42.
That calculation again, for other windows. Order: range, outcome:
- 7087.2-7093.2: 1.5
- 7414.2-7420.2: 1.51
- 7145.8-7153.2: 1.51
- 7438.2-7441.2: 1.33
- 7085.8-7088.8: 1.65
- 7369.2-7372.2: 1.28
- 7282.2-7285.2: 1.59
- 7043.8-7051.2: 1.54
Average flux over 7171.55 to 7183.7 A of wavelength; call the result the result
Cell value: 1.54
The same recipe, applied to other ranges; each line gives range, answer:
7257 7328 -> 1.55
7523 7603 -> 1.51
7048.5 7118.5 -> 1.52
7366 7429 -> 1.57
